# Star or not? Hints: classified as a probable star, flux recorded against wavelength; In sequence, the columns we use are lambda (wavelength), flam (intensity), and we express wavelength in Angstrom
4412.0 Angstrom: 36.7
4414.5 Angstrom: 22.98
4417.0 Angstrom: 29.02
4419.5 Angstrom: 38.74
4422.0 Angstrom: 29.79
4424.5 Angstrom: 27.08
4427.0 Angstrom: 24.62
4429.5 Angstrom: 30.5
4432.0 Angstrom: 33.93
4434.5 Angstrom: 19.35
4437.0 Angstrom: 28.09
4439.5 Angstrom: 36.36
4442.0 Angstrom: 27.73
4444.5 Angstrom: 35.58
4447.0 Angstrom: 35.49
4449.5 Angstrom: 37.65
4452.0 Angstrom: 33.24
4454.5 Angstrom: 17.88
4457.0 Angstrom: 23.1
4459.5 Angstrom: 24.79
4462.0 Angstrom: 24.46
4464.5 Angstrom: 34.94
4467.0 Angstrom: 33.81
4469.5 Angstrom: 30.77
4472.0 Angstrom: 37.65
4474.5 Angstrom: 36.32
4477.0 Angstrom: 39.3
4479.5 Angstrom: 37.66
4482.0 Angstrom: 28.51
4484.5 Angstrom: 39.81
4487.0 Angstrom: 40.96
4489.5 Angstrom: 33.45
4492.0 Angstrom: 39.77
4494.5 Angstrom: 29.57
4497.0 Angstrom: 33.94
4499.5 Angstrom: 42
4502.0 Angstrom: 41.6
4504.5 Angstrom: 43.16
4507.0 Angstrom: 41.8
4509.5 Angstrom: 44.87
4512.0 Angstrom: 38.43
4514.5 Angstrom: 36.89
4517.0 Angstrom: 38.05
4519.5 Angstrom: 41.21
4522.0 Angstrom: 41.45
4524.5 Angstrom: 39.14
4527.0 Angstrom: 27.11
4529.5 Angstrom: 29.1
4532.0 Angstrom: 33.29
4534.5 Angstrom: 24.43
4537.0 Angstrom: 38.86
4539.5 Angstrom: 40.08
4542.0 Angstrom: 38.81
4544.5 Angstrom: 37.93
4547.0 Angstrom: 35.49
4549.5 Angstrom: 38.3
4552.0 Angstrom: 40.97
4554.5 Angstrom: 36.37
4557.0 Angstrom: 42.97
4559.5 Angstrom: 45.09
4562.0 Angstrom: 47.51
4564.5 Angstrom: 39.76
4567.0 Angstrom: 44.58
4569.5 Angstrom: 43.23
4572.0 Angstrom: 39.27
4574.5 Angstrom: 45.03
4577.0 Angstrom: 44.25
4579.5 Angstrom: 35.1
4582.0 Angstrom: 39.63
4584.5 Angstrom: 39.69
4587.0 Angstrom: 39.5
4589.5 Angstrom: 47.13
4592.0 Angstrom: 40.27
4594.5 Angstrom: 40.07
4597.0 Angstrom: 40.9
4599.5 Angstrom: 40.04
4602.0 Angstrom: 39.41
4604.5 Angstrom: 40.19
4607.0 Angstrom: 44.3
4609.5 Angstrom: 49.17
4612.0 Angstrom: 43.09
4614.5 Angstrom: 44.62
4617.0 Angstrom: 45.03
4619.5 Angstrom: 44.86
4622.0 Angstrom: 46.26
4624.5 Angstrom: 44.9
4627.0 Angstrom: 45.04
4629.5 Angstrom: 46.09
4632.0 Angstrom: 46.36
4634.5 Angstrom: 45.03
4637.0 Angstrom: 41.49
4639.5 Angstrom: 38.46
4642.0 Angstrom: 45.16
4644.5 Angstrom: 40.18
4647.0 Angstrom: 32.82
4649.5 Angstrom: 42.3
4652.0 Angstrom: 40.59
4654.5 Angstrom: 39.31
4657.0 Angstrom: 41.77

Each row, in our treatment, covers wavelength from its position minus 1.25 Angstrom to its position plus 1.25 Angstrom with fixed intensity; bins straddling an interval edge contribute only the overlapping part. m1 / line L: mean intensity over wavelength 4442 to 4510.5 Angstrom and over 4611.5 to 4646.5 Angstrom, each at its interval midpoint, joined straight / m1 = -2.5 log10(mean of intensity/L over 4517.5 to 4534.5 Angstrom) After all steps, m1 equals 0.09 mag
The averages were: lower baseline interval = 34.7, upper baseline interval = 43.8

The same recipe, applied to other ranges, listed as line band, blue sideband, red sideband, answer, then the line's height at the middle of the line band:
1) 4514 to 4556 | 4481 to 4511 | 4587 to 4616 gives 0.10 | 39.9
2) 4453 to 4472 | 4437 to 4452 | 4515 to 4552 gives 0.23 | 34.4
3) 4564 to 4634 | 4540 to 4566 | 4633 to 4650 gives -0.06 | 40.6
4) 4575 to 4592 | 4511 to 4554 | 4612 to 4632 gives 0.01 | 41.4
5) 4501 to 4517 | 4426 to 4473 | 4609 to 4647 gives -0.18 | 34.6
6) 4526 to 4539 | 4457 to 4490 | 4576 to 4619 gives 0.20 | 37.6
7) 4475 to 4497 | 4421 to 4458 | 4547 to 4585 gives -0.07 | 33.8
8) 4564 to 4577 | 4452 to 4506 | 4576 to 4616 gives -0.07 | 40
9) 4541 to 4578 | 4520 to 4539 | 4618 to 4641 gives -0.12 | 37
